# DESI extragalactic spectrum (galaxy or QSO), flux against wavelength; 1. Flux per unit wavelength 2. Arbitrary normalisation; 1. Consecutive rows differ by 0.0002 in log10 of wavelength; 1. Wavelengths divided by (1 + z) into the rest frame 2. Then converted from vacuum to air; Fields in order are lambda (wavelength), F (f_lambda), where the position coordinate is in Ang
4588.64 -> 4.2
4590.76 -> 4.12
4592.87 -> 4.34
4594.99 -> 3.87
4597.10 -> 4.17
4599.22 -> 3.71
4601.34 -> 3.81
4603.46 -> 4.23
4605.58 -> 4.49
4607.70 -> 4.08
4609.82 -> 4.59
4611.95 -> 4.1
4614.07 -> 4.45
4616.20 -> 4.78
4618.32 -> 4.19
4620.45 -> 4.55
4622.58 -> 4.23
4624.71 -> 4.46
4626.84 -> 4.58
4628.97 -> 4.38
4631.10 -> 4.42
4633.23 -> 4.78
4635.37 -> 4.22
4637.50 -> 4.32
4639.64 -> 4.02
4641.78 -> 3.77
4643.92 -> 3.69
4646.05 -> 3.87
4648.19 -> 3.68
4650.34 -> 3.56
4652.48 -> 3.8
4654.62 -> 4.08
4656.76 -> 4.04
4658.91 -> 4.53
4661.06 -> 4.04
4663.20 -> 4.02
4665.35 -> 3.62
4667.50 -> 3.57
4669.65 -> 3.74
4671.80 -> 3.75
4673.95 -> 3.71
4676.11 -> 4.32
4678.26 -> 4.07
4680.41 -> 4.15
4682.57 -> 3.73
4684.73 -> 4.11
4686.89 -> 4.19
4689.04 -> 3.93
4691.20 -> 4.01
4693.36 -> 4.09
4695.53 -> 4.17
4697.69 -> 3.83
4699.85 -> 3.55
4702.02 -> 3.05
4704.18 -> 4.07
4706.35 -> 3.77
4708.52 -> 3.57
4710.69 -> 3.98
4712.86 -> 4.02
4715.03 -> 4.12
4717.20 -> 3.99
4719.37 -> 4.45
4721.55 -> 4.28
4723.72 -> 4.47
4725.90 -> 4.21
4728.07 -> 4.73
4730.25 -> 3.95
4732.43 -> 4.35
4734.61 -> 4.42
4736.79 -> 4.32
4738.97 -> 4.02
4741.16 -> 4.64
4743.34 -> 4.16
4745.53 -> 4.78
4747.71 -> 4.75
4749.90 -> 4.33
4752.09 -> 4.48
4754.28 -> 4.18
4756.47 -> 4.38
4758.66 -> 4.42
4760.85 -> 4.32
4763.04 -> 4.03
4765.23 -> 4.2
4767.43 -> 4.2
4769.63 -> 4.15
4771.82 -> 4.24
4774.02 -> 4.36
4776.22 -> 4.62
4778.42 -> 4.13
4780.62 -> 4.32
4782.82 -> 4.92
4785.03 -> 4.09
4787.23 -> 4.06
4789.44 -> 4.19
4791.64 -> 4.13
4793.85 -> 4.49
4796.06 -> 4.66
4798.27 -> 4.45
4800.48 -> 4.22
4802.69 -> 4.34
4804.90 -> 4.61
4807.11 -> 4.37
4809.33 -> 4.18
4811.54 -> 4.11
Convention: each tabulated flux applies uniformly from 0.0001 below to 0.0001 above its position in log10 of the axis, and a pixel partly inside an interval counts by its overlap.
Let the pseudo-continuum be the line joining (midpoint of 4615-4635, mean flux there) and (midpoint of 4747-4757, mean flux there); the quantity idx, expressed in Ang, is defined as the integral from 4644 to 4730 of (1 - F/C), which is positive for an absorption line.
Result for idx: 9.2 Ang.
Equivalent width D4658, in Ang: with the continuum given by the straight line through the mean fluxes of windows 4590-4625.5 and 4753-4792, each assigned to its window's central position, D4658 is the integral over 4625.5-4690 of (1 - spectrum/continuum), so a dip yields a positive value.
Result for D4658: 3.50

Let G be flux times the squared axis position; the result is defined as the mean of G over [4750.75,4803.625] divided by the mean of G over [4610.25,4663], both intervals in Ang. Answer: 1.09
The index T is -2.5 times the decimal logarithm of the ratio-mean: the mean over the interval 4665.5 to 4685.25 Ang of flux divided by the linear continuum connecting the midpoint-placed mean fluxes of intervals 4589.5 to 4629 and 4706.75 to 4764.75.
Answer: 0.103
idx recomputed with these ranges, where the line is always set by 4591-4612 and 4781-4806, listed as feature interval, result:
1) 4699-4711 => 1.7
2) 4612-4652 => -0.3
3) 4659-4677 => 1.5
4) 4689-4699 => 0.6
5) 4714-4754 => -0.5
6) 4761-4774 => 0.5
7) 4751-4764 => 0.1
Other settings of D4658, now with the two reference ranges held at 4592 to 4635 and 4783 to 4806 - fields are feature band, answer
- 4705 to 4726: 1.21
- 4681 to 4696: 1.02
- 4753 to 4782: 0.41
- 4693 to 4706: 1.66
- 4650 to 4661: 0.72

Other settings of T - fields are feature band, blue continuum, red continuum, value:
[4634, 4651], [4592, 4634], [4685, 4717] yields 0.07 mag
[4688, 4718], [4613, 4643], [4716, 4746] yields 0.13 mag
